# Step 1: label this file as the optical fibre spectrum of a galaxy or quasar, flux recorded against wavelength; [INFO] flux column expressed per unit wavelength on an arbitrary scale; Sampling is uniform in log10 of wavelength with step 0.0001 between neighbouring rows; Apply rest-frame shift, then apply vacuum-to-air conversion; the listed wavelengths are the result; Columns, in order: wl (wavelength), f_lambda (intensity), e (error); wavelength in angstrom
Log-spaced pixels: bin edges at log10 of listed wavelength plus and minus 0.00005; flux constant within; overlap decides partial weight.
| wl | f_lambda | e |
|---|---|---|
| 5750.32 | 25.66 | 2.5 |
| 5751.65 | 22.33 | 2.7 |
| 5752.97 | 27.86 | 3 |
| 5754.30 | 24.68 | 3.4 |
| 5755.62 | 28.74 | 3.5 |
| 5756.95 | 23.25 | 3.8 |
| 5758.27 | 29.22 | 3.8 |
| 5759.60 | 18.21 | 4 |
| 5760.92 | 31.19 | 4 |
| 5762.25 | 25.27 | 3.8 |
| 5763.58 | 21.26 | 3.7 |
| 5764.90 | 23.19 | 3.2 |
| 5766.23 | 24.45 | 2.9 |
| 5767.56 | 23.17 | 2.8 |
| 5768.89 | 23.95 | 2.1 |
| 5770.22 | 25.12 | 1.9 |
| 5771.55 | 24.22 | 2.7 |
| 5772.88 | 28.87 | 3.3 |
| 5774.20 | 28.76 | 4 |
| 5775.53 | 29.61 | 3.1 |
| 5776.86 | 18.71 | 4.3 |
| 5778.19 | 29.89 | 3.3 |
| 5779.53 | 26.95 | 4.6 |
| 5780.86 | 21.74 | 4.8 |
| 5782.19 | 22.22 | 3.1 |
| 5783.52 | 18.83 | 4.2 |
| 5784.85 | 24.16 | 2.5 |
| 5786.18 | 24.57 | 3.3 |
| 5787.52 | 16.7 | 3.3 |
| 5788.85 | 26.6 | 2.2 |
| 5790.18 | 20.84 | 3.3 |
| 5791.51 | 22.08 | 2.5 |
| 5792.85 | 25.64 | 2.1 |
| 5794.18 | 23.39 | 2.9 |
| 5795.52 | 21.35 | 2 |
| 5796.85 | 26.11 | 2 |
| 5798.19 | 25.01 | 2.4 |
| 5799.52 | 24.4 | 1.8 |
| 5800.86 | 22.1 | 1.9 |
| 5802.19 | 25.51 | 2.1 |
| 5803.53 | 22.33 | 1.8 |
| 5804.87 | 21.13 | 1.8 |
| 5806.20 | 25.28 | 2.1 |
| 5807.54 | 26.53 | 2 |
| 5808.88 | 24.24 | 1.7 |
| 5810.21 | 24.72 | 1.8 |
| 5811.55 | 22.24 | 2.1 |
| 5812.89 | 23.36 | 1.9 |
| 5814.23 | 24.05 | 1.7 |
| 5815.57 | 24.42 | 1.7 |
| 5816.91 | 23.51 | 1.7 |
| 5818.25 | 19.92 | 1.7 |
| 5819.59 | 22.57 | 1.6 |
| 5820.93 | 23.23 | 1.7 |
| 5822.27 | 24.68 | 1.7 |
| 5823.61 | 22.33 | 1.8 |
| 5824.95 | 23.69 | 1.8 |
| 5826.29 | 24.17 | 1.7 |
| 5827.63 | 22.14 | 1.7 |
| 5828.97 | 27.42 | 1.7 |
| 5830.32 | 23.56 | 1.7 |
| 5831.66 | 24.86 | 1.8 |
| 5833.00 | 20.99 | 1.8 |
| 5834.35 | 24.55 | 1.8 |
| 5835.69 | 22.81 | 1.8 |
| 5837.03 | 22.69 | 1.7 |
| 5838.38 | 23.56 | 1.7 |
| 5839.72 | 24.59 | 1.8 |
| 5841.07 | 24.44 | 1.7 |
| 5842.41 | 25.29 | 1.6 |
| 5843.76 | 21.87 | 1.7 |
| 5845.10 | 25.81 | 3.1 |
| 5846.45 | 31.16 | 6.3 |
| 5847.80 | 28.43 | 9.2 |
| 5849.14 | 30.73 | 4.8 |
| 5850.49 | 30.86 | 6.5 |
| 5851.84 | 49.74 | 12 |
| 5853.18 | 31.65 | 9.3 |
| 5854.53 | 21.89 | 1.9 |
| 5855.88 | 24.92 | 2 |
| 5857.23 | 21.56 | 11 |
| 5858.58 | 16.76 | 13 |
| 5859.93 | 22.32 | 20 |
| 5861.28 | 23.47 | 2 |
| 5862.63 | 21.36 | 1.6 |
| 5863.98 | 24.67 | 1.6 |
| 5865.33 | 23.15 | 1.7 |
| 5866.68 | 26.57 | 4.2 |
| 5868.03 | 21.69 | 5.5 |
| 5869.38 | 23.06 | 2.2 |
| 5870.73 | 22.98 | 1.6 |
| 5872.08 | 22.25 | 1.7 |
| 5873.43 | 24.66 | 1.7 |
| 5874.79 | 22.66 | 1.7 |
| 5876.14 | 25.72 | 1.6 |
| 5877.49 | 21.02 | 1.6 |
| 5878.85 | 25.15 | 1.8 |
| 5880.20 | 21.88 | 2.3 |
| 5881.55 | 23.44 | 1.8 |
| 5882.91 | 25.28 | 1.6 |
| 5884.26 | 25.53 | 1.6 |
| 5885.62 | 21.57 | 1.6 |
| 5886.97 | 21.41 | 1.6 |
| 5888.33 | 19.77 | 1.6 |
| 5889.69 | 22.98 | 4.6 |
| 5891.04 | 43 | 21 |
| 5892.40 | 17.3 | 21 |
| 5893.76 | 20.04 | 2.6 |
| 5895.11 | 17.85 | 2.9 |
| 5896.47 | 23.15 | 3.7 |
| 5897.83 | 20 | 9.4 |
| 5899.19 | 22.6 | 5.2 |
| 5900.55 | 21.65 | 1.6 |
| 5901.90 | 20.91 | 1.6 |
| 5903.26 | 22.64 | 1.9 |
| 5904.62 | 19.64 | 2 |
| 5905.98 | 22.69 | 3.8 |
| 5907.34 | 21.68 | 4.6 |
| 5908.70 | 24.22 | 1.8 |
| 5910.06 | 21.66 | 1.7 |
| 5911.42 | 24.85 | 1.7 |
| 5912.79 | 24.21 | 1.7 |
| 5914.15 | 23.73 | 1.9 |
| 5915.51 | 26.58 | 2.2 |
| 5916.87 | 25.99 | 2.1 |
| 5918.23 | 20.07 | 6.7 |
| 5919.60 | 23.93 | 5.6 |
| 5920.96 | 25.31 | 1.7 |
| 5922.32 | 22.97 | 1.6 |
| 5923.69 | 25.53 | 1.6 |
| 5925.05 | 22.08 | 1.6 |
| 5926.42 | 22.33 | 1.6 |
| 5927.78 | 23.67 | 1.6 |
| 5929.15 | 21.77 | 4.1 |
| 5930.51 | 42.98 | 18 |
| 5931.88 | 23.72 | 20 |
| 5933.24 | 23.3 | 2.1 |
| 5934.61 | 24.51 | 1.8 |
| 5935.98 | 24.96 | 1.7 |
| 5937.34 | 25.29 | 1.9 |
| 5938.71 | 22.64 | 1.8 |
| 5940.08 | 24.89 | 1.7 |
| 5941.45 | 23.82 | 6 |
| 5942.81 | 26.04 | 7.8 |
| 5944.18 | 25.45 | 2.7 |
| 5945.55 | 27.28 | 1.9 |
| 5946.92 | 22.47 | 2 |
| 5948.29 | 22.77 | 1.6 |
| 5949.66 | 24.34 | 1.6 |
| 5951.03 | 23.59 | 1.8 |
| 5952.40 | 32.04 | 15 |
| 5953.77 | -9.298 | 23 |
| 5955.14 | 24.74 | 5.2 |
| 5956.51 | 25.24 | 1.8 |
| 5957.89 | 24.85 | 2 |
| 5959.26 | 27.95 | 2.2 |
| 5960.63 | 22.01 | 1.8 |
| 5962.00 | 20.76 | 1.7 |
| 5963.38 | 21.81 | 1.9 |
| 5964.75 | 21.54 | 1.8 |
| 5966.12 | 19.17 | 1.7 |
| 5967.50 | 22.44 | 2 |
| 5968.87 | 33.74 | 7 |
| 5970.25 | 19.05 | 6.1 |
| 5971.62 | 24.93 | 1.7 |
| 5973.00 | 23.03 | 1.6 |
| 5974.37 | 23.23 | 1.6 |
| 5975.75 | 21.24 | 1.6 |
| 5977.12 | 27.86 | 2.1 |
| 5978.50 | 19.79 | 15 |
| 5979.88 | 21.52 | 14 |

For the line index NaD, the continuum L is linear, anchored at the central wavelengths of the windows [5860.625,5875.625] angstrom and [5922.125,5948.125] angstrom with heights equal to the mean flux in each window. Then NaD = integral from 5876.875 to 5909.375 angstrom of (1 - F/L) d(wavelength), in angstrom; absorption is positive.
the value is 1.7 angstrom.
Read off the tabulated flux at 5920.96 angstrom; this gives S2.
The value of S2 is 25.31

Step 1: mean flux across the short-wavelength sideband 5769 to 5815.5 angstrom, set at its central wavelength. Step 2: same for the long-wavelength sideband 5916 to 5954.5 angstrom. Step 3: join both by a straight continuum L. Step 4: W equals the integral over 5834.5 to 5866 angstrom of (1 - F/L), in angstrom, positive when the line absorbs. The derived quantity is -2.5 angstrom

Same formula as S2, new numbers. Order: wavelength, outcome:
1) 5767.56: 23.17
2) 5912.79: 24.21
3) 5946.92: 22.47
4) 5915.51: 26.58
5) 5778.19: 29.89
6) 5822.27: 24.68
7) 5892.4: 17.3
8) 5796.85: 26.11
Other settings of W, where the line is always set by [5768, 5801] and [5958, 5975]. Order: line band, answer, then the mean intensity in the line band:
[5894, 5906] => 1.28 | 21.1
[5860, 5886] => 0.29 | 23.5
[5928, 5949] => -1.73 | 25.4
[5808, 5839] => 0.59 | 23.5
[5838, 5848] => -0.72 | 25.6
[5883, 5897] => 0.19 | 23.3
